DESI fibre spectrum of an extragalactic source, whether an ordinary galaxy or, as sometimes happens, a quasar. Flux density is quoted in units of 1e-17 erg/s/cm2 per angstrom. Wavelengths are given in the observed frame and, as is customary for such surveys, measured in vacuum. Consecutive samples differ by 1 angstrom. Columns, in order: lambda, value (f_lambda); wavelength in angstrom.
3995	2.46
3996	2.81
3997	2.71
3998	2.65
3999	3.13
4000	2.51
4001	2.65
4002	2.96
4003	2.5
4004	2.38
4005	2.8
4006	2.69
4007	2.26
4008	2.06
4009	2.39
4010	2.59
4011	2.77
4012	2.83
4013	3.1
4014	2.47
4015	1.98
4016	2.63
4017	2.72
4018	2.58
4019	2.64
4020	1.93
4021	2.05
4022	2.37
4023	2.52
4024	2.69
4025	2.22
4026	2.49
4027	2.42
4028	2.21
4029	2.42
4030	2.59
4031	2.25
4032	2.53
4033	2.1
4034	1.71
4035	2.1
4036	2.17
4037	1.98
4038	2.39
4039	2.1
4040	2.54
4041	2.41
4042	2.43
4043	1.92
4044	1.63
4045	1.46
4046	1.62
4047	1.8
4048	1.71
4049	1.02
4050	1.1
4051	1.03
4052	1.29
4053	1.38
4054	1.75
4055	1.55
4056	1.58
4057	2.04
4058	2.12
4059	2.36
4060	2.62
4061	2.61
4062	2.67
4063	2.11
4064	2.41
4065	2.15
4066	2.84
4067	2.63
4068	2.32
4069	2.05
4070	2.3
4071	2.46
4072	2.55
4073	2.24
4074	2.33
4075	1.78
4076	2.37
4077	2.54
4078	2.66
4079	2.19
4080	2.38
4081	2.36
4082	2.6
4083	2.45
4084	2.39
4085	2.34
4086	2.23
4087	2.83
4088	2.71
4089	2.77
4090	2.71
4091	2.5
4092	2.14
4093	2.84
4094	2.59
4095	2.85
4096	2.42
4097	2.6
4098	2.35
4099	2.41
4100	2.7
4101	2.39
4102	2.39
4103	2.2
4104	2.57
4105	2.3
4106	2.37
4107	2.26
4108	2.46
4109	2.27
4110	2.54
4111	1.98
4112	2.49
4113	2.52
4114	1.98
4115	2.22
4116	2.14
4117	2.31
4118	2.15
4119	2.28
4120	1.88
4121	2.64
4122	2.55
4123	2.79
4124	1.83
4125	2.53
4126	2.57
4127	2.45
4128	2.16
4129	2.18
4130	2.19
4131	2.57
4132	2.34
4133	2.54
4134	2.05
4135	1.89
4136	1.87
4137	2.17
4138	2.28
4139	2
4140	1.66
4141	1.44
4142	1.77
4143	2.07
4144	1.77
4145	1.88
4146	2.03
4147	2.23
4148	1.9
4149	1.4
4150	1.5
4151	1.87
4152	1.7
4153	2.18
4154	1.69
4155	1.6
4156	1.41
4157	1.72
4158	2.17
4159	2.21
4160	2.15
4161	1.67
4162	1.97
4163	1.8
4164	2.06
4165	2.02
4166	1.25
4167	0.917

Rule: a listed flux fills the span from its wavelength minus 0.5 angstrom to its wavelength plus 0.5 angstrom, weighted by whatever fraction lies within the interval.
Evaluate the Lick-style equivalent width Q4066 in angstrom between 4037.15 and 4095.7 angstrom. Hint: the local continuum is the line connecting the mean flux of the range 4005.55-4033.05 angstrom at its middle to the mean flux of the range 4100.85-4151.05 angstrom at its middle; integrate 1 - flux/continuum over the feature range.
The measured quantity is 3.04 angstrom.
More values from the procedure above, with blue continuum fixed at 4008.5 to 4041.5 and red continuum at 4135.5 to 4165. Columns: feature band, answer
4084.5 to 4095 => -2.27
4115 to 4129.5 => -2.40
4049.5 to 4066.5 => 2.05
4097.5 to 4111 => -2.12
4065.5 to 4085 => -1.86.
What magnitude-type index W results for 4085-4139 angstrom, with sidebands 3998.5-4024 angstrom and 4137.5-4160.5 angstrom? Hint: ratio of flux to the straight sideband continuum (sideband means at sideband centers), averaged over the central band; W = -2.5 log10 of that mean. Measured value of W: -0.16 mag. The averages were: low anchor 2.54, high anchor 1.85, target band 2.37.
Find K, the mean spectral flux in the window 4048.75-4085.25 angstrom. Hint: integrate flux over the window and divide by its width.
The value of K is 2.16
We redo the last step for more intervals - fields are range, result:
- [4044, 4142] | 2.23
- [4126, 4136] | 2.26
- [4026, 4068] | 2.05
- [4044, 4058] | 1.51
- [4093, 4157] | 2.18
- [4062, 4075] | 2.35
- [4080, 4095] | 2.54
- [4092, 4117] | 2.4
